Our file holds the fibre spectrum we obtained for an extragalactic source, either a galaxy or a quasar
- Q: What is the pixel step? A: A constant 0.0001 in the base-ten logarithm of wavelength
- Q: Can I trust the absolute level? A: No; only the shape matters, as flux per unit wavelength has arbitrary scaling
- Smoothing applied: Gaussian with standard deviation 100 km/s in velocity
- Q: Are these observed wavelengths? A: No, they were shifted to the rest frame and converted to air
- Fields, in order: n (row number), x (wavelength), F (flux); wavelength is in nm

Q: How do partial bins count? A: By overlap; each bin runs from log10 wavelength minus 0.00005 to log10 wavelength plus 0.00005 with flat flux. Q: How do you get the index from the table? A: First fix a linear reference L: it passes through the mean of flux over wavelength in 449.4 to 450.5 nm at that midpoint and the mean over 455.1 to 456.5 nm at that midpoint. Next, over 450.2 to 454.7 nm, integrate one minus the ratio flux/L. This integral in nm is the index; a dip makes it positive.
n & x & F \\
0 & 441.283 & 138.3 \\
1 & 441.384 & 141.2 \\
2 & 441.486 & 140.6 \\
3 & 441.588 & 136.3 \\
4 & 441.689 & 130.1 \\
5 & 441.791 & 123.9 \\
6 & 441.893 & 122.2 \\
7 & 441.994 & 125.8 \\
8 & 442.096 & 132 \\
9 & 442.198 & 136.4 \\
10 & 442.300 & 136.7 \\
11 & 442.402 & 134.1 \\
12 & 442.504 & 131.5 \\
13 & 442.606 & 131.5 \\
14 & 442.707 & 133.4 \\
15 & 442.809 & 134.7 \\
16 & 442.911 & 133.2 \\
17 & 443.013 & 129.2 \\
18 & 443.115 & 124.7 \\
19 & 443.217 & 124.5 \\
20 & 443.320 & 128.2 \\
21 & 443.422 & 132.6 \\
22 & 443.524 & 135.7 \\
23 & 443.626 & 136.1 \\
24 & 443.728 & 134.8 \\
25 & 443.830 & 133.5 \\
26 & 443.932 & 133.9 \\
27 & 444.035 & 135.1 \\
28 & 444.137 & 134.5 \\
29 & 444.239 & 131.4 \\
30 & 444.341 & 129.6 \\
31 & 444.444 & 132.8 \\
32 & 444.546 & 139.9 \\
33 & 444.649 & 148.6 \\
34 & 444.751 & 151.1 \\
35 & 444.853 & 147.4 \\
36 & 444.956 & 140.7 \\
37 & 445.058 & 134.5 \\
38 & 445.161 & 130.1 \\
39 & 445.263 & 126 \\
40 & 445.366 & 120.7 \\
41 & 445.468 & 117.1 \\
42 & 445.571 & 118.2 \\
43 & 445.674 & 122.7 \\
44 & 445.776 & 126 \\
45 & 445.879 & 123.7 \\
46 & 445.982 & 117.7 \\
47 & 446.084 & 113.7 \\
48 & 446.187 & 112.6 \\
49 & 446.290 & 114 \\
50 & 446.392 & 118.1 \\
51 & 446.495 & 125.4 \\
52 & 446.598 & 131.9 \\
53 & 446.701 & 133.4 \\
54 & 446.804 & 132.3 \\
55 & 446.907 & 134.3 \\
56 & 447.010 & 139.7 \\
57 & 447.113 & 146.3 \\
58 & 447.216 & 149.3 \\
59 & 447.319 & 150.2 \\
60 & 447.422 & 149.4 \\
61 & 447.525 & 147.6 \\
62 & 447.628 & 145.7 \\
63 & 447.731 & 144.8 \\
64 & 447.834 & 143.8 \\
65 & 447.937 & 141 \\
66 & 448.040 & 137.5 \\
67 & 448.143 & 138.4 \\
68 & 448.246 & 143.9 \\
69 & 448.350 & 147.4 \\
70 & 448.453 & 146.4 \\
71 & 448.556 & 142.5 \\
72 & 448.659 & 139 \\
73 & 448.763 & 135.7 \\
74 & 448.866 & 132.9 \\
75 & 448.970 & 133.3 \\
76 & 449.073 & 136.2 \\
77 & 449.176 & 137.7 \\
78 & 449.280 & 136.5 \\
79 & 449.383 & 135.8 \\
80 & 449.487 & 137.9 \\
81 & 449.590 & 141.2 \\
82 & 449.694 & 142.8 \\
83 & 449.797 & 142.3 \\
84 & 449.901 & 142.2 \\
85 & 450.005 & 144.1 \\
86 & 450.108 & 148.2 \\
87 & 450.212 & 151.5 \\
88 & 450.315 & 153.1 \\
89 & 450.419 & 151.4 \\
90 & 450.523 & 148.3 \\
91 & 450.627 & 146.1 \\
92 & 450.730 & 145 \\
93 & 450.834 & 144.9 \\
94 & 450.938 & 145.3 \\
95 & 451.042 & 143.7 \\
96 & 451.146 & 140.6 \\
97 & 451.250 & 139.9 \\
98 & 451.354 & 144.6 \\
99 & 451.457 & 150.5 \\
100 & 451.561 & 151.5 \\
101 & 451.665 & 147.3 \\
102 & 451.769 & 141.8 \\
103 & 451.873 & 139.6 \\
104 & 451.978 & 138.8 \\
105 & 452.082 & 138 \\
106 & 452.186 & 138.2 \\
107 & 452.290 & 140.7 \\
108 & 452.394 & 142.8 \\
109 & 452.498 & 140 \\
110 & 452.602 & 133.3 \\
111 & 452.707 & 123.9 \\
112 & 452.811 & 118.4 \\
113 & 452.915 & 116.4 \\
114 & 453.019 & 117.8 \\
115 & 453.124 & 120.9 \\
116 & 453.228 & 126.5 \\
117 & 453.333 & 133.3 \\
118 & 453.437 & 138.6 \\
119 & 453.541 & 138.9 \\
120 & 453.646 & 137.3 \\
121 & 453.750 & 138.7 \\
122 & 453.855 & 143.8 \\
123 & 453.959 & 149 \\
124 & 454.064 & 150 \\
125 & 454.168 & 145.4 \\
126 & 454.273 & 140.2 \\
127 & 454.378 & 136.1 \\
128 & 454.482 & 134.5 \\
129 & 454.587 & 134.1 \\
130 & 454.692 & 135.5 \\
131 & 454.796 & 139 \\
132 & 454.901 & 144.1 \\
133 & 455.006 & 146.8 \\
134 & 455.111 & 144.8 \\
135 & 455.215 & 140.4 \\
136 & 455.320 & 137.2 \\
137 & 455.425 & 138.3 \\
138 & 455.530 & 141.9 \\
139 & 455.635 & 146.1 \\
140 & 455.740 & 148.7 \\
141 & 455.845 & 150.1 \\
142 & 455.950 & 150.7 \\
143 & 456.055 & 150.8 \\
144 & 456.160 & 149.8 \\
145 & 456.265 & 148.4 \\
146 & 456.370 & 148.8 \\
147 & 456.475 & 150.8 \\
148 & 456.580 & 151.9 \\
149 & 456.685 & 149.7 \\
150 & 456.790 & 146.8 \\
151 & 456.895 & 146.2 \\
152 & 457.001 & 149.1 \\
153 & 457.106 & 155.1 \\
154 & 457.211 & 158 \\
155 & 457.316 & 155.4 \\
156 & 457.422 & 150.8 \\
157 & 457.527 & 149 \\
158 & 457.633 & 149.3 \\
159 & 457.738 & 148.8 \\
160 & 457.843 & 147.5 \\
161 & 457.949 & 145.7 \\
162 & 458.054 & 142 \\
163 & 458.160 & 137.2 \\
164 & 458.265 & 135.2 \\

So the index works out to 0.193 nm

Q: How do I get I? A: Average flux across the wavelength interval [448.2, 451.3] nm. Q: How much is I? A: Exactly 142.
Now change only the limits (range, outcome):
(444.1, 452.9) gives 138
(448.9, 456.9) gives 141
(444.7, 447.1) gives 128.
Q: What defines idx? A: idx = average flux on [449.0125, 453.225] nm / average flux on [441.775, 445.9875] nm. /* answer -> 1.06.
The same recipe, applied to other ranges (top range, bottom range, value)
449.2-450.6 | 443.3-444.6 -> 1.08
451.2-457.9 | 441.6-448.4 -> 1.07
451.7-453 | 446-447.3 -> 1.04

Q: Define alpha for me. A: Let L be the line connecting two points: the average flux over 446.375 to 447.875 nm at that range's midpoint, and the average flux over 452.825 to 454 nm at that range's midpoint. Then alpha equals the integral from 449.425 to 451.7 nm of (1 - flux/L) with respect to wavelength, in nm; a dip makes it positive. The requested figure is -0.164 nm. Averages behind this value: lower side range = 140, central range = 146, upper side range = 132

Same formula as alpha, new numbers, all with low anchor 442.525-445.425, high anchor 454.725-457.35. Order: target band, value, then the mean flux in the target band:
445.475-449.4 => 0.089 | 135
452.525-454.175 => 0.131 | 133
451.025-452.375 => -0.001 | 143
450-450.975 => -0.047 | 148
